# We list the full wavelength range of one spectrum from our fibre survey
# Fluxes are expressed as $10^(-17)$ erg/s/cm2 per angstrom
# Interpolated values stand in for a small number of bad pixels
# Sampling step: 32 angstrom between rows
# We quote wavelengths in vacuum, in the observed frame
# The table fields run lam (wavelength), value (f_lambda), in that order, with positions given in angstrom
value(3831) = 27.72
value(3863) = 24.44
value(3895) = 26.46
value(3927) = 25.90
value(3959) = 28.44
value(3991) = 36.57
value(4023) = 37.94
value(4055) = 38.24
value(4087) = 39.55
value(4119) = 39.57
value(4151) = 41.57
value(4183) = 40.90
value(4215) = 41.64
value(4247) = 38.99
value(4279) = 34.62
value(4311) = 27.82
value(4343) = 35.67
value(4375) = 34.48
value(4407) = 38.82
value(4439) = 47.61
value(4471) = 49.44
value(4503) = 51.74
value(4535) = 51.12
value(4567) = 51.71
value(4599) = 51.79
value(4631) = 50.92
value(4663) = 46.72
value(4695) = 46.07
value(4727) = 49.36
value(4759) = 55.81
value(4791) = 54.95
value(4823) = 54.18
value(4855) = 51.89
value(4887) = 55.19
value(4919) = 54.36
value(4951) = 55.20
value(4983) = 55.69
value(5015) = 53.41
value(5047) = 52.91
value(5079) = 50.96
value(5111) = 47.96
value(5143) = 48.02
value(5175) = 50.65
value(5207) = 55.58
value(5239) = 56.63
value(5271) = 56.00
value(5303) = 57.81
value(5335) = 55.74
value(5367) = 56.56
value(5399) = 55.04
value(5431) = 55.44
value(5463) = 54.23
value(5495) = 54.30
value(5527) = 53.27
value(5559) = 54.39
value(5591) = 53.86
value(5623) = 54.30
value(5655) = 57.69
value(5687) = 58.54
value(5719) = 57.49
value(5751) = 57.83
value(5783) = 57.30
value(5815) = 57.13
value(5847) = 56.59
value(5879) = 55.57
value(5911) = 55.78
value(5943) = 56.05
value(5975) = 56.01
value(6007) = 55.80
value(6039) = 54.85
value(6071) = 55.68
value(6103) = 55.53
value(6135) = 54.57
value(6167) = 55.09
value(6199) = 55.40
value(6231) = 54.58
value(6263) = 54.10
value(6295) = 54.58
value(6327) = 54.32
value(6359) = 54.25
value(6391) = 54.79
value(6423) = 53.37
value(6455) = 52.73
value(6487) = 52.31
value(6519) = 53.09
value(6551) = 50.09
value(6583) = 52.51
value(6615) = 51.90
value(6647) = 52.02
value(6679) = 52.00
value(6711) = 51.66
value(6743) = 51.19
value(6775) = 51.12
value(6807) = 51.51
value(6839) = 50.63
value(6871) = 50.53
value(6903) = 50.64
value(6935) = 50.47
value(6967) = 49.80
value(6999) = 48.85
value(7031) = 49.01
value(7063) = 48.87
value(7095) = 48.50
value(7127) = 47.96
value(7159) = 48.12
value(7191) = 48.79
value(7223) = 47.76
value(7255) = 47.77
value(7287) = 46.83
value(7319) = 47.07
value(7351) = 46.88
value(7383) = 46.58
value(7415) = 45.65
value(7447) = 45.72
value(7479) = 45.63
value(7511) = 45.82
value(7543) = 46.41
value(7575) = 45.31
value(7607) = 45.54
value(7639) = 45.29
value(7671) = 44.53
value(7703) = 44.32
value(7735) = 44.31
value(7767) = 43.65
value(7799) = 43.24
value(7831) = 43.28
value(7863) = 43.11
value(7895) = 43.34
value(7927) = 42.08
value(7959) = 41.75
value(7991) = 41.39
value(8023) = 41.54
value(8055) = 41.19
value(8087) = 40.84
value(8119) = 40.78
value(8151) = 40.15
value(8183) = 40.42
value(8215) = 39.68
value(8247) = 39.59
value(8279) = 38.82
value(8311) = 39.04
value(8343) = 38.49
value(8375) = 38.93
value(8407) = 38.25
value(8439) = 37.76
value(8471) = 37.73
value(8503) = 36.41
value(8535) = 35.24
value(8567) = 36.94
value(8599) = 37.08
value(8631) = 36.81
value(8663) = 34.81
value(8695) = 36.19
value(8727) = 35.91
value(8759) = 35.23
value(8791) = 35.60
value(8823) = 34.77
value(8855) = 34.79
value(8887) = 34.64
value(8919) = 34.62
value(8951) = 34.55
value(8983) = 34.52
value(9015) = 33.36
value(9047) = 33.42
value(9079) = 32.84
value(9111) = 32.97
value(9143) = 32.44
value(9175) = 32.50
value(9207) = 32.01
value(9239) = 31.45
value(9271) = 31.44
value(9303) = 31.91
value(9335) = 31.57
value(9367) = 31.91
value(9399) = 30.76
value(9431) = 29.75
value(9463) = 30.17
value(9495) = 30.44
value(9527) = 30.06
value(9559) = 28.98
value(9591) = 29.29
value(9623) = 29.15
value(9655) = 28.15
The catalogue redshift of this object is 0.00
